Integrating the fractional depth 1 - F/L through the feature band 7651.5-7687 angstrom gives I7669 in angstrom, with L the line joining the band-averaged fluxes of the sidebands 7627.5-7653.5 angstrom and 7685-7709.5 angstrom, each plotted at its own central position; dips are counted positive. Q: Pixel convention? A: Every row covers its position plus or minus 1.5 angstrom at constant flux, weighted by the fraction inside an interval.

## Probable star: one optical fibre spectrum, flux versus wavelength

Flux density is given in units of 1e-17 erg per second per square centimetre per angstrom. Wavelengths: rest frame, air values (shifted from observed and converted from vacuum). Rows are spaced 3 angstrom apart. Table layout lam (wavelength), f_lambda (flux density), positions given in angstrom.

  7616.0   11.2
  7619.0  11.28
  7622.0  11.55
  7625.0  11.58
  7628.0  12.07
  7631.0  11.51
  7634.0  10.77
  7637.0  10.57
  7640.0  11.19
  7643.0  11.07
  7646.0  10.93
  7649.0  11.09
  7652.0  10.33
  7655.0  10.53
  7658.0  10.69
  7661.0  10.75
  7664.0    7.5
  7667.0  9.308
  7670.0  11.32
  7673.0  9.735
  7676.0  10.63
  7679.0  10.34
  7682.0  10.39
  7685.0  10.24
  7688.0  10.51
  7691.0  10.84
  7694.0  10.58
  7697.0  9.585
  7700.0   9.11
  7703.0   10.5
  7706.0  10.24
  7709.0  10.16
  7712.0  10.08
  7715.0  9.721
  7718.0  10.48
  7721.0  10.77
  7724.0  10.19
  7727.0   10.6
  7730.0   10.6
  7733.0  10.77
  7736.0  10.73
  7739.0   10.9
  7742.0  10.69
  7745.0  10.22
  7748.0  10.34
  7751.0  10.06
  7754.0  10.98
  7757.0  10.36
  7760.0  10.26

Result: 1.5 angstrom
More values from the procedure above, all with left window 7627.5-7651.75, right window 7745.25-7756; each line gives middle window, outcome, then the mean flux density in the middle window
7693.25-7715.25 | 1.4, 9.99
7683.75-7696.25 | 0.3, 10.5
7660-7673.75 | 1.5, 9.68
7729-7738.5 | -0.2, 10.7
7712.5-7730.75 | 0.4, 10.4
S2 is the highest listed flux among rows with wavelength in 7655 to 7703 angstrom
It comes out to 11.32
